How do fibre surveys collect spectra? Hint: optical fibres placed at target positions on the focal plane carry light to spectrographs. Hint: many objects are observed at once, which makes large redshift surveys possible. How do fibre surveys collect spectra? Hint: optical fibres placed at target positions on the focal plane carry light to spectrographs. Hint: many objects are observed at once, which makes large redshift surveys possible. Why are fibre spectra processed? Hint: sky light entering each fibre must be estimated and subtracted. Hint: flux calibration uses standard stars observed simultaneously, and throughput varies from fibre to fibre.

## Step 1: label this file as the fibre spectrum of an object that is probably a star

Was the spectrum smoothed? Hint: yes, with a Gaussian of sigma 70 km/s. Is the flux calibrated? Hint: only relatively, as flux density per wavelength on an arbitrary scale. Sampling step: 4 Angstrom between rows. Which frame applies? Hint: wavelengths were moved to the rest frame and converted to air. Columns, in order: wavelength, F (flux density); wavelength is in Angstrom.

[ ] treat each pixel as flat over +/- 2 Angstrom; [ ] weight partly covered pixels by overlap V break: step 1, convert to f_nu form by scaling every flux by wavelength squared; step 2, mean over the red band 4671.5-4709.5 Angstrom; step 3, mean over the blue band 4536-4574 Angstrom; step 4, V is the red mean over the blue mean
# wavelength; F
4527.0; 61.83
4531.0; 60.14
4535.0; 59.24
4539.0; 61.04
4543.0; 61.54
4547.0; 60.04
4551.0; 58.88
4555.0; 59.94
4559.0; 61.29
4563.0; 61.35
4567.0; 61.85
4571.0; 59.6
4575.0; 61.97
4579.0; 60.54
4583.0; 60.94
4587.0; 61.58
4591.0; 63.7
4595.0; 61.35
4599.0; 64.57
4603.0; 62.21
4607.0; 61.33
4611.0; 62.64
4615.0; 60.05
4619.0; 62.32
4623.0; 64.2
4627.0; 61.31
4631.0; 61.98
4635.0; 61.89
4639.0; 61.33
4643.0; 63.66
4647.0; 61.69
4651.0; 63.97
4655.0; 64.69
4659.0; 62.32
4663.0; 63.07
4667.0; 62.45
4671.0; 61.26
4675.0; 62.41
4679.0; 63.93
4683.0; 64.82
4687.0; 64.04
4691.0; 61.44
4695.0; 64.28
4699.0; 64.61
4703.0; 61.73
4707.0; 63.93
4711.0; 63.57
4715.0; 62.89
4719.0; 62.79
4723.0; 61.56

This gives 1.1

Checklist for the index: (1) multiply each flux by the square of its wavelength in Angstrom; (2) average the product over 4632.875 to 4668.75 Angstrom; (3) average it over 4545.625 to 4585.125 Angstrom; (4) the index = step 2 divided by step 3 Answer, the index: 1.1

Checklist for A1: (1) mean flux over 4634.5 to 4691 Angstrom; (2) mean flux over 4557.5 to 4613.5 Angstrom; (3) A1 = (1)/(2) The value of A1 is 1.0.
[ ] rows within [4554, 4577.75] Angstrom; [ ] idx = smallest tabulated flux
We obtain 59.6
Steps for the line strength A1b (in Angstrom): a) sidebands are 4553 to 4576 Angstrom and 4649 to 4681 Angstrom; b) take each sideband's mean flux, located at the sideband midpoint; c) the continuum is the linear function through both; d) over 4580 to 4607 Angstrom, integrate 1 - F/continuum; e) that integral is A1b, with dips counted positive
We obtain -0.3 Angstrom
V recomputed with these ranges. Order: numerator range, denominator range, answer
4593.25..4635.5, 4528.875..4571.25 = 1.06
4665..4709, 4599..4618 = 1.06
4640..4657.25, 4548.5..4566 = 1.09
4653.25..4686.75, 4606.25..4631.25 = 1.04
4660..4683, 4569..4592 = 1.07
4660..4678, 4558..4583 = 1.07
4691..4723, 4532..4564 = 1.12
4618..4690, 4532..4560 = 1.09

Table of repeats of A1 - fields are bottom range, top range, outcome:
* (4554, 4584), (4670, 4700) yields 1.04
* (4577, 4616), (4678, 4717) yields 1.03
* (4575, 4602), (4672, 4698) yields 1.02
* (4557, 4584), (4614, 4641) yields 1.01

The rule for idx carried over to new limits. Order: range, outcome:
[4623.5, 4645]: 61.31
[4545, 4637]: 58.88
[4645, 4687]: 61.26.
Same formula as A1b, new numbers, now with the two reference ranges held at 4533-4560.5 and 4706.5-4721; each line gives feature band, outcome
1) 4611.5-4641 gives -0.1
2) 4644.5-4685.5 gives -0.5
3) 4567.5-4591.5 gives -0.2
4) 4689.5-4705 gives 0.0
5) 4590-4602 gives -0.4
